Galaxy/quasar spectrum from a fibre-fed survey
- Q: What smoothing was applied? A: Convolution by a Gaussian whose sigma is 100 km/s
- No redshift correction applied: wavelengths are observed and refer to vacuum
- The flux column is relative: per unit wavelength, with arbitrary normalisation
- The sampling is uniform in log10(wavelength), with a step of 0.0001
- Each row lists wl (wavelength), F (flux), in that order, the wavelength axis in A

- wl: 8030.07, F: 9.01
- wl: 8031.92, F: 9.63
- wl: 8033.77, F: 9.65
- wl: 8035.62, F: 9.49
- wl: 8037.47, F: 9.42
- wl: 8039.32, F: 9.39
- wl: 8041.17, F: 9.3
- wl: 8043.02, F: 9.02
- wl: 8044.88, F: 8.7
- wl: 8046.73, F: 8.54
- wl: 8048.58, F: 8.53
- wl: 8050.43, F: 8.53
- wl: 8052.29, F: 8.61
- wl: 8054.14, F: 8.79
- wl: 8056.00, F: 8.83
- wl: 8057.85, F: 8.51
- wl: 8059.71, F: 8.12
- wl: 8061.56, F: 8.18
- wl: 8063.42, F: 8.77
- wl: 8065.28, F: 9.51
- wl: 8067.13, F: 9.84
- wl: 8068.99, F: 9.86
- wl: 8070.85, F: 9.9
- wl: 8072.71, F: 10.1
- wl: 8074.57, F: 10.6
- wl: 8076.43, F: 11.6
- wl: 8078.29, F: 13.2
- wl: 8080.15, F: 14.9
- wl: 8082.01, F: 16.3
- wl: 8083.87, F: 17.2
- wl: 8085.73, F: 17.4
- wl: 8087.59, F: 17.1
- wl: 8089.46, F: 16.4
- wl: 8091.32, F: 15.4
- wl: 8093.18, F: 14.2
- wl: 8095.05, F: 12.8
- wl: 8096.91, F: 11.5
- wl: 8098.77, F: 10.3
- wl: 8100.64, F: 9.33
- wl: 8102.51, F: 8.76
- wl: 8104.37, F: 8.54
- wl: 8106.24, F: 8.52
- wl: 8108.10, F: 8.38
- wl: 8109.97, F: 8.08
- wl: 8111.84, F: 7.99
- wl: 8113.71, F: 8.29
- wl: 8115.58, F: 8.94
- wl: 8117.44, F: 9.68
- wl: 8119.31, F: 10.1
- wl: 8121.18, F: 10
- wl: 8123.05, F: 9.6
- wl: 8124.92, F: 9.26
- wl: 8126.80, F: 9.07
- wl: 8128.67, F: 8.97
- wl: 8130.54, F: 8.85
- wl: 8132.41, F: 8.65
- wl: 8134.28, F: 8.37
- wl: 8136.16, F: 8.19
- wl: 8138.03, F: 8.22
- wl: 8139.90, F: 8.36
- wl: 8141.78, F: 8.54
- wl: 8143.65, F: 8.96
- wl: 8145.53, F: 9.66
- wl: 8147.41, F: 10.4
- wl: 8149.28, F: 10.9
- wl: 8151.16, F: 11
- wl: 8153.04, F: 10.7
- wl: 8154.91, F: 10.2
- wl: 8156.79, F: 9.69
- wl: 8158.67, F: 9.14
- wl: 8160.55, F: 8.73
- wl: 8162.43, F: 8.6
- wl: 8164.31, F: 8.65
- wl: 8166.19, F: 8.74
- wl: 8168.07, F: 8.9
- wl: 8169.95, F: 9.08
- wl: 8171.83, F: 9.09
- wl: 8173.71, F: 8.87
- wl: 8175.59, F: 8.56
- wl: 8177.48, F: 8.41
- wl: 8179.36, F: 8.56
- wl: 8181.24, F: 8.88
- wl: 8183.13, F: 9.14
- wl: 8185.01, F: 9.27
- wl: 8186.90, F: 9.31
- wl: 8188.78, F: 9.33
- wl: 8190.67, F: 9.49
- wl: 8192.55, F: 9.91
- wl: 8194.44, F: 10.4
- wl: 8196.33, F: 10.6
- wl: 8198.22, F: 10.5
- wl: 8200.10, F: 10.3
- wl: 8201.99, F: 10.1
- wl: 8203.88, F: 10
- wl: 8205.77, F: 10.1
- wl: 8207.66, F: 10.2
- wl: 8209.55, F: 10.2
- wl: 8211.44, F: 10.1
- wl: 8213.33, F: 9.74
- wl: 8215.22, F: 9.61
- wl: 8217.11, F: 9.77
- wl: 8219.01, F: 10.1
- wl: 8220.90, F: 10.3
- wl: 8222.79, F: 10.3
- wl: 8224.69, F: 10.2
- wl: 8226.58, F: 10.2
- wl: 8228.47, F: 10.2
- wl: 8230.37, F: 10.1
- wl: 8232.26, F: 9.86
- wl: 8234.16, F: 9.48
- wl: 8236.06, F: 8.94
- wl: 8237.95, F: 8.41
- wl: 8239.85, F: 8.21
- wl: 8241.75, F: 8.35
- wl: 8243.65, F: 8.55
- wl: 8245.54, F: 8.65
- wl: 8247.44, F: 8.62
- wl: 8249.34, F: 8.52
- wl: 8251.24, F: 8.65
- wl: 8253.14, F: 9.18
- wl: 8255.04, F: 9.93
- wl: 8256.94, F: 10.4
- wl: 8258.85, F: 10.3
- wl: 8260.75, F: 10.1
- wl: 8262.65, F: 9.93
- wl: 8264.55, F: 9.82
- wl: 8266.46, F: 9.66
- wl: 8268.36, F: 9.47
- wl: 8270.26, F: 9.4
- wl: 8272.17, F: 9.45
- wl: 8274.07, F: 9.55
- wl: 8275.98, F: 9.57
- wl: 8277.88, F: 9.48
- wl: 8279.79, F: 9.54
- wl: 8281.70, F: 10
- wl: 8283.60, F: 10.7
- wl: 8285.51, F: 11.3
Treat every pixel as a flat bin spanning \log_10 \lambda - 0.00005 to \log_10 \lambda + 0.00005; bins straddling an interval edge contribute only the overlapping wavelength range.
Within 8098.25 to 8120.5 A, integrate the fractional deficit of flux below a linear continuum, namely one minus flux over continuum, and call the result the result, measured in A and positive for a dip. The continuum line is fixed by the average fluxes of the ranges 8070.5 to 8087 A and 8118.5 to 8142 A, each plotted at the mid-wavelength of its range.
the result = 4.0 A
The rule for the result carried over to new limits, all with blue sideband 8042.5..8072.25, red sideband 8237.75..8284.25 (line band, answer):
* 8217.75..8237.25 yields -1.34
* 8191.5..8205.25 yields -1.50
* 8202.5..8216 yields -1.07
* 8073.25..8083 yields -4.64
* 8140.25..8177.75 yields -0.81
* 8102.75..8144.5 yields 1.22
